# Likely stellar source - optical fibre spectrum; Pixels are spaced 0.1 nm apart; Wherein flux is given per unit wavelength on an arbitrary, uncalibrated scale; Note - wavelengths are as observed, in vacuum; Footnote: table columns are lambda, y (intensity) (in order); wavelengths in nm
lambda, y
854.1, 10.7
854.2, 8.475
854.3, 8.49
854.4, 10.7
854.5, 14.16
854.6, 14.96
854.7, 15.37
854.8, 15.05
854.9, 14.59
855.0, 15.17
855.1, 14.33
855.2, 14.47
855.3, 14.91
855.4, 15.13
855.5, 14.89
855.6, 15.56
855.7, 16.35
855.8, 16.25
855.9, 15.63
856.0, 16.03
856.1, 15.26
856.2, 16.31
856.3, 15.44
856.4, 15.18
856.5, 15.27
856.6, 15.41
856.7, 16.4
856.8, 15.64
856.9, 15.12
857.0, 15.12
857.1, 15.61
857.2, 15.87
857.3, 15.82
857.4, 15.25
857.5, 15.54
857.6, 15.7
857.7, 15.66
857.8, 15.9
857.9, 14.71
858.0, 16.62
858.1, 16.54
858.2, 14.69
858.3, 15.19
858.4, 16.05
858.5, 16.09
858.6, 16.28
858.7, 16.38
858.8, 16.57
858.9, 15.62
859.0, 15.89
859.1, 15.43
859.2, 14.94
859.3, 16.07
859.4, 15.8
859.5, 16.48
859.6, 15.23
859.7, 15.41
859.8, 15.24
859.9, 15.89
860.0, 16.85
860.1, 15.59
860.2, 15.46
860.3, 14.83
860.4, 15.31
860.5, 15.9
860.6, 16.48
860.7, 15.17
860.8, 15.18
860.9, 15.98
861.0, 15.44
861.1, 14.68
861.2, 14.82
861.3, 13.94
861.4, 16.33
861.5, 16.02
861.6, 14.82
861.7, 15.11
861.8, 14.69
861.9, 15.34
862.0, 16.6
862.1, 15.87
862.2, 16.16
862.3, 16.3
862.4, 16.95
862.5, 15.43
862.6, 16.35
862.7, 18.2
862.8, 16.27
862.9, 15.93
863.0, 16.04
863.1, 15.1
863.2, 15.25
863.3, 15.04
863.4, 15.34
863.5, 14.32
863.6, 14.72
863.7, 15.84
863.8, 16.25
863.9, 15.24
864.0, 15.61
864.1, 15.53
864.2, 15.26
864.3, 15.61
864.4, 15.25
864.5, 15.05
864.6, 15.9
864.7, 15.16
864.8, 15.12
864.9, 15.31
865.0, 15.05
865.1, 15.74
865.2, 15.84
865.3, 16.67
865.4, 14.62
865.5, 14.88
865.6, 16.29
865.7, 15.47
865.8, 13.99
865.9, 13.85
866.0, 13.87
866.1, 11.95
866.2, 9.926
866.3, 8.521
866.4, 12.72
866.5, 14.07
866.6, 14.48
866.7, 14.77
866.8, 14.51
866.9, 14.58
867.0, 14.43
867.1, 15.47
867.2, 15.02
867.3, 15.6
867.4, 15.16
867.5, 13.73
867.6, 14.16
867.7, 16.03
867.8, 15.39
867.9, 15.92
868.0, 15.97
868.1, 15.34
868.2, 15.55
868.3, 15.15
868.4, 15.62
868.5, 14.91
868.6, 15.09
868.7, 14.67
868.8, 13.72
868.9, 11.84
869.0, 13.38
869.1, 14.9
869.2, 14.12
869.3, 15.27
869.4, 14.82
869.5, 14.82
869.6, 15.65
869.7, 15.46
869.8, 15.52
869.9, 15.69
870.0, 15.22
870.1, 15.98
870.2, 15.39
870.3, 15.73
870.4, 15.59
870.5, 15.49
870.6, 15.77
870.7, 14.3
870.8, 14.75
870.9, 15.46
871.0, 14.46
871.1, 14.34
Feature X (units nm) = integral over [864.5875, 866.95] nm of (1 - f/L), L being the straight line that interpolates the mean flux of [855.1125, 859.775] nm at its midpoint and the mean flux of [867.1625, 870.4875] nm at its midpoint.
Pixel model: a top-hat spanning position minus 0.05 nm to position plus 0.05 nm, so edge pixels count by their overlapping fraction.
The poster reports 0.14 nm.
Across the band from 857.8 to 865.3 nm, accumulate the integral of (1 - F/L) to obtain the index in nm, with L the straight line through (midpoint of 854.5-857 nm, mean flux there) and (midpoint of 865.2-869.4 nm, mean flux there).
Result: -0.38 nm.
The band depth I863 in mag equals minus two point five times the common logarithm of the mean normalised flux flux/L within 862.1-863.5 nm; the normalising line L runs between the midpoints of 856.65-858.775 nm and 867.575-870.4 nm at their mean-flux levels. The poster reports -0.04 mag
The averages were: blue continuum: 15.7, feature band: 16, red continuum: 15.1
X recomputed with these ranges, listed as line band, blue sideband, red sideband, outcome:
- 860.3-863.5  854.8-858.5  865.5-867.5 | -0.21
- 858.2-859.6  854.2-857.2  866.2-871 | -0.10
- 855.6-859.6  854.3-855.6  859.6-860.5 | -0.21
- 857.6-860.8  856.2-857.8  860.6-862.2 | -0.05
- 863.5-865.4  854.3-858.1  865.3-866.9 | -0.20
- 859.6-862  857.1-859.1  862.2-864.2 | 0.05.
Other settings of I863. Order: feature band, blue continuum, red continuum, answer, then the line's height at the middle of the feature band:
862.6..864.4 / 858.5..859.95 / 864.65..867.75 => -0.05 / 15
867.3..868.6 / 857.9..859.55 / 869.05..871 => 0.01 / 15.4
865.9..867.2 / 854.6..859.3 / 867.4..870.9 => 0.14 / 15.1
